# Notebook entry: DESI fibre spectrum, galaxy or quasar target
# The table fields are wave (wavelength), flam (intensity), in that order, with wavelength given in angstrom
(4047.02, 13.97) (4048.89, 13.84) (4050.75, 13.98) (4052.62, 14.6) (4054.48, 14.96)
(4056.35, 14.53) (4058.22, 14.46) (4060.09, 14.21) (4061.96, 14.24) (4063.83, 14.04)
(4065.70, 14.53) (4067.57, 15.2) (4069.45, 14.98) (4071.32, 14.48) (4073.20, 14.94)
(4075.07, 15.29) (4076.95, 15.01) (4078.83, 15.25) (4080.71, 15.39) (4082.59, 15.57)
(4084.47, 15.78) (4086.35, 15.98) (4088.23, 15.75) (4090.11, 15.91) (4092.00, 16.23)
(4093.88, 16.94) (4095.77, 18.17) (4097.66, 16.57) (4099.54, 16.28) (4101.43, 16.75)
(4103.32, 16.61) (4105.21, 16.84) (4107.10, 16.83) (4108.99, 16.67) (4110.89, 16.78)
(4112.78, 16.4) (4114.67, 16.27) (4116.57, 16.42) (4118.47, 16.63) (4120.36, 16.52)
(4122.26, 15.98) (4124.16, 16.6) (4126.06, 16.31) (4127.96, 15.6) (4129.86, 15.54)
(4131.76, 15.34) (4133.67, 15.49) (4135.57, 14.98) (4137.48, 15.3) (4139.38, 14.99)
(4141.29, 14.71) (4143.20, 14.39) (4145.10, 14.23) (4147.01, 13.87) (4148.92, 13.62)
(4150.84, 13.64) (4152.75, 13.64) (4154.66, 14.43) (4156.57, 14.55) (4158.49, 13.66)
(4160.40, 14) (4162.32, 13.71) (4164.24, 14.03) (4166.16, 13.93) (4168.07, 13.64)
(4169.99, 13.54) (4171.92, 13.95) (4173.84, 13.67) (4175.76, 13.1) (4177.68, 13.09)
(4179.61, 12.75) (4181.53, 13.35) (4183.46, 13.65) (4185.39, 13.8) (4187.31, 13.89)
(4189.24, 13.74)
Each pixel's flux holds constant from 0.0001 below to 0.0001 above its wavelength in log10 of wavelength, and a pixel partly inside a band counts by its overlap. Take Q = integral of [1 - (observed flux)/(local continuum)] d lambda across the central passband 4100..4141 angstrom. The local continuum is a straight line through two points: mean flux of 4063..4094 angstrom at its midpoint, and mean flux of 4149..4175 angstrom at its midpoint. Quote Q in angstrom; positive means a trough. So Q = -4.3 angstrom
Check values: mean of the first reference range 15.3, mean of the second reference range 13.9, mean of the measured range 16.1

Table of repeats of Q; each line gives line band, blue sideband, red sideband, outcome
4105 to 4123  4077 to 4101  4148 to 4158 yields -1.5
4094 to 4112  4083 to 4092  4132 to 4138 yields -1.3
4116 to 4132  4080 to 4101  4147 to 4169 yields -1.1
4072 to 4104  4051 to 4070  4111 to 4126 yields -1.2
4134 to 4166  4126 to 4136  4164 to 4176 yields 0.8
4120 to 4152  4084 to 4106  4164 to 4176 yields -0.2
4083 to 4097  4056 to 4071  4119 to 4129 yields -1.0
